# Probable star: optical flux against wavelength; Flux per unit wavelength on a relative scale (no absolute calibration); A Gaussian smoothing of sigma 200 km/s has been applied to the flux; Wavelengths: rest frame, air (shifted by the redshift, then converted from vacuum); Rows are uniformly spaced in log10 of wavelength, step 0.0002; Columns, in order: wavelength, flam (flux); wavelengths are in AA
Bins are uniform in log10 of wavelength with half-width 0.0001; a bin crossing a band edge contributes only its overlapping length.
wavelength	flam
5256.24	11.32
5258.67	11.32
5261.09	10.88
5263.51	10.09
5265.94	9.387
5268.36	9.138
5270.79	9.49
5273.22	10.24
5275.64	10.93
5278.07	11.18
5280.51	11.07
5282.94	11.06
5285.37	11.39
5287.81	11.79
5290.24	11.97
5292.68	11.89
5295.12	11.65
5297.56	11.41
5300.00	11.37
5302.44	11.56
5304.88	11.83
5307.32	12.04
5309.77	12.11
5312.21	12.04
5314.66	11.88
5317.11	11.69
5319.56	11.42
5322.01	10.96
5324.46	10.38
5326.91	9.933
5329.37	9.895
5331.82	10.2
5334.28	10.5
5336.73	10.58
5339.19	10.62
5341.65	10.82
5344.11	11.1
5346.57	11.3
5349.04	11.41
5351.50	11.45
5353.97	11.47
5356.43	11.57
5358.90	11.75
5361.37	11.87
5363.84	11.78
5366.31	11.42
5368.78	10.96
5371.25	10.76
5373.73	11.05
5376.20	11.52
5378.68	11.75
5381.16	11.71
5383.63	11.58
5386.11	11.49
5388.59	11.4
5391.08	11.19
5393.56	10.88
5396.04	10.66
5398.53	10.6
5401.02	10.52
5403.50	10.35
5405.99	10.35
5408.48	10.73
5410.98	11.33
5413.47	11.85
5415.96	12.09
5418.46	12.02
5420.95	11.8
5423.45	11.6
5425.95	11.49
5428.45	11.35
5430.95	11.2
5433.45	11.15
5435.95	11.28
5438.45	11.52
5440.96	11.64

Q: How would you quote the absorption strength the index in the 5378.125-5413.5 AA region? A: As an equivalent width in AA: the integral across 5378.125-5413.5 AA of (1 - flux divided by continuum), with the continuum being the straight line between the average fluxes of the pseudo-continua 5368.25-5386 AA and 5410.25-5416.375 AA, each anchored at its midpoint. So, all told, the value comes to 1.6 AA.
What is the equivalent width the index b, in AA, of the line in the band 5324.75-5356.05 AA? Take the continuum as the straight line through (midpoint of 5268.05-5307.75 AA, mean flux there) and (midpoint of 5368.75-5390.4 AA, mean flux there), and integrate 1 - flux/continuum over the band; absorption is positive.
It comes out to 1.4 AA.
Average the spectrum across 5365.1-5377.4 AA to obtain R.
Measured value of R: 11.1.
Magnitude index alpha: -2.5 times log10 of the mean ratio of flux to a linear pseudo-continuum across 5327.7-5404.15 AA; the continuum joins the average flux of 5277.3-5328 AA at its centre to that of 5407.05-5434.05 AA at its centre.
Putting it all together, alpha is 0.037 mag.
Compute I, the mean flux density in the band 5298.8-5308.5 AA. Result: 11.7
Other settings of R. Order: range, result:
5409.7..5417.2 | 11.7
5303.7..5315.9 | 12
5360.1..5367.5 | 11.7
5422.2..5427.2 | 11.5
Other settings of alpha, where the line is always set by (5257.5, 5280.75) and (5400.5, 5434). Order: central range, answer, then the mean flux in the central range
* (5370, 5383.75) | -0.03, 11.4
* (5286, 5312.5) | -0.12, 11.8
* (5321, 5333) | 0.05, 10.3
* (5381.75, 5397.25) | -0.01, 11.2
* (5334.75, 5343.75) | 0.01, 10.7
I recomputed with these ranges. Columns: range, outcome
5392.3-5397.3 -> 10.8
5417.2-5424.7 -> 11.8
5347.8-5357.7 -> 11.5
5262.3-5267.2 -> 9.74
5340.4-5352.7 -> 11.2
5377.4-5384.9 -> 11.7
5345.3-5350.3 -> 11.3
